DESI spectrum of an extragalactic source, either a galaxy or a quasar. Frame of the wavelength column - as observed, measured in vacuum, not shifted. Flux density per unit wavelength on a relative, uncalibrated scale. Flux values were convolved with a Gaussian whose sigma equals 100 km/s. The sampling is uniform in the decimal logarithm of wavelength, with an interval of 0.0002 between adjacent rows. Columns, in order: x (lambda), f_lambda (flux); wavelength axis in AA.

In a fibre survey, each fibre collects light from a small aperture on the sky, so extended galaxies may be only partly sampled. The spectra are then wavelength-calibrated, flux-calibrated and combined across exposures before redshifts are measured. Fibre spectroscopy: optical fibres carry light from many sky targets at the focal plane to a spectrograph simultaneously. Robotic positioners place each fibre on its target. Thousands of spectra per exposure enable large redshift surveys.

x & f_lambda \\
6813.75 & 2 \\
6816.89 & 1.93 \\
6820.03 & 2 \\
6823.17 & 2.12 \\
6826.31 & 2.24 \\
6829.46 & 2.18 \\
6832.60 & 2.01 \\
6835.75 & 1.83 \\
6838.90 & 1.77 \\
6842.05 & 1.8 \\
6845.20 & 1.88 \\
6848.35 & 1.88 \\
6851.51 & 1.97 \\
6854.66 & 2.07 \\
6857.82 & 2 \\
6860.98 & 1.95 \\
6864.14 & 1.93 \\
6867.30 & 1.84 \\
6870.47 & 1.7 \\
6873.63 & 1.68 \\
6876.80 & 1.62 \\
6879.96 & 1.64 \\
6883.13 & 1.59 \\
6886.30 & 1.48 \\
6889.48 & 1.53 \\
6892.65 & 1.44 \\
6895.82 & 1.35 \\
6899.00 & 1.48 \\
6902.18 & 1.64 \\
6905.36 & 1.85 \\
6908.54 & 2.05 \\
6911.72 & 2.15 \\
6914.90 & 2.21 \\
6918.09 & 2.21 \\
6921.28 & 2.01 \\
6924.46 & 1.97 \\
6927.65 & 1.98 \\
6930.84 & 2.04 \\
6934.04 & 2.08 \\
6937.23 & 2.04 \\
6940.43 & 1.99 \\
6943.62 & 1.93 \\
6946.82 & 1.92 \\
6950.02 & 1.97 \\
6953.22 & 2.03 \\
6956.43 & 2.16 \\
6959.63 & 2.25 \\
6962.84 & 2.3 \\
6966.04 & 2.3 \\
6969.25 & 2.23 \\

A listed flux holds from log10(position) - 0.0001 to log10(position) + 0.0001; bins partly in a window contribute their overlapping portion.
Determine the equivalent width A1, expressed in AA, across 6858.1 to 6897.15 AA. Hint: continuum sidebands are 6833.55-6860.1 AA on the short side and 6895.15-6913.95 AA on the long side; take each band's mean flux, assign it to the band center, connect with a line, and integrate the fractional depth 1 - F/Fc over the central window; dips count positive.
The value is 3.9 AA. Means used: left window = 1.9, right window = 1.79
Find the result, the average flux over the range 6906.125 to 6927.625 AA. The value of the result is 2.08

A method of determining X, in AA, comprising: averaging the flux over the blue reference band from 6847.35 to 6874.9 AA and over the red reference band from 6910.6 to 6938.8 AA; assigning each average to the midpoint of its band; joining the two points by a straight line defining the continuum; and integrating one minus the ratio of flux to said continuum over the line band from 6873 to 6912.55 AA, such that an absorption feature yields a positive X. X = 6.8 AA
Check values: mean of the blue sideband 1.89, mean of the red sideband 2.08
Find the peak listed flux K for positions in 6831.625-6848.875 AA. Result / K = 2.01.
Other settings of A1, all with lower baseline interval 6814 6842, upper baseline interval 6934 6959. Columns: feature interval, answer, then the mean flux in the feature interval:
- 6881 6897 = 4.16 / 1.49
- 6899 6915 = 0.83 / 1.91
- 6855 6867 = 0.27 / 1.96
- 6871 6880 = 1.58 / 1.66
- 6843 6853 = 0.50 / 1.9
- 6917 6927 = -0.16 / 2.05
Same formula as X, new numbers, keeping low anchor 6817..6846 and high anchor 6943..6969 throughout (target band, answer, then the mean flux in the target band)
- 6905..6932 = 0.2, 2.06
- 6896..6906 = 2.3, 1.59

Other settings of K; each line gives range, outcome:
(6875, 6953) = 2.21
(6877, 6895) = 1.64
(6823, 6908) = 2.24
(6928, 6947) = 2.08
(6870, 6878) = 1.7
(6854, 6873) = 2.07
